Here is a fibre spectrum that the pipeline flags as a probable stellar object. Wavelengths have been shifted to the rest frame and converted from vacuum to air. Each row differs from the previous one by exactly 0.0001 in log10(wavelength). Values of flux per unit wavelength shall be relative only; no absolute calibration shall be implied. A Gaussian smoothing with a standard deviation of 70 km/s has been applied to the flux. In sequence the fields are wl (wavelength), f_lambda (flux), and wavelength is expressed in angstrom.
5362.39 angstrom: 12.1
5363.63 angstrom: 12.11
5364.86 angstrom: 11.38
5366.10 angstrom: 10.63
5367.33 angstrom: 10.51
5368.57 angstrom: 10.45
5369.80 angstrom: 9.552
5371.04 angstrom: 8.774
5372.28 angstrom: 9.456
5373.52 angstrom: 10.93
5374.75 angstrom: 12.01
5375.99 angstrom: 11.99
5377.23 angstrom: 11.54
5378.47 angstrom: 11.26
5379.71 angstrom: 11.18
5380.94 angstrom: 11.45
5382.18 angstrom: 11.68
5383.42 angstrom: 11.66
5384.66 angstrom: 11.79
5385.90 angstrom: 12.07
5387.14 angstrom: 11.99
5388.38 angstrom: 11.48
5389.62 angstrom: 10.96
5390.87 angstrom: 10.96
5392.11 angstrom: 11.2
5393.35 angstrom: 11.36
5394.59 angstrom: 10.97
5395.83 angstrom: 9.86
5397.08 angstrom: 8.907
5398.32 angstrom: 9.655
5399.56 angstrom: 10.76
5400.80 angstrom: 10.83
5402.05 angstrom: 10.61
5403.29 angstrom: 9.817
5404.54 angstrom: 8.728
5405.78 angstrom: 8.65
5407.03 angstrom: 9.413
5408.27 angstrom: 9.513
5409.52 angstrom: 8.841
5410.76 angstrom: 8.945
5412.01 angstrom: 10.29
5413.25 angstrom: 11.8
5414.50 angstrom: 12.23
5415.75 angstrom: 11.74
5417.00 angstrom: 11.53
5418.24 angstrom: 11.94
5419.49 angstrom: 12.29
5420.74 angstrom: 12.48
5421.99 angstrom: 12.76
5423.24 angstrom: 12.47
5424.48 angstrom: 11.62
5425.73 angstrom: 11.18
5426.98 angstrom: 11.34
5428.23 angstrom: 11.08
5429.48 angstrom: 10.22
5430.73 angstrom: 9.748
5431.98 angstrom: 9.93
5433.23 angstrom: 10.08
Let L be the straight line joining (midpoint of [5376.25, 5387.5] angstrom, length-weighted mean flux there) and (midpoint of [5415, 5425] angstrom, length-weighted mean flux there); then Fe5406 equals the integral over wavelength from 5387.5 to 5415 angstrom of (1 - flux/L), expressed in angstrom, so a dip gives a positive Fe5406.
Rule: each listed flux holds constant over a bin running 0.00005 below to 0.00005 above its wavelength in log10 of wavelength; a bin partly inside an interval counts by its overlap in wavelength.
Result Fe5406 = 3.7 angstrom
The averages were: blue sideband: 11.6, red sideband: 12.1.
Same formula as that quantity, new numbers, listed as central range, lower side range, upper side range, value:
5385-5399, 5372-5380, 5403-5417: -0.21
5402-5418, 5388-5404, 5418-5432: 1.18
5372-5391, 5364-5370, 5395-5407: -2.18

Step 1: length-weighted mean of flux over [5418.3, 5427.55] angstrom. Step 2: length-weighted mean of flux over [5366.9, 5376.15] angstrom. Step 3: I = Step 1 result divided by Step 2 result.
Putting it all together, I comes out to 1.16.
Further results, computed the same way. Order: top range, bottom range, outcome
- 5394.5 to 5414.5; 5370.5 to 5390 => 0.88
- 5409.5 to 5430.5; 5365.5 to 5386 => 1.04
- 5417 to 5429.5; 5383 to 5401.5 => 1.08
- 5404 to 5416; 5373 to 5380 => 0.87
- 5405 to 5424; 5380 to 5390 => 0.94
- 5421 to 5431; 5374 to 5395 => 0.99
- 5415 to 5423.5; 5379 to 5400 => 1.10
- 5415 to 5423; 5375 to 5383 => 1.05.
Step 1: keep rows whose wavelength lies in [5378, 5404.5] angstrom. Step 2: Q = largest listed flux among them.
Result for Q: 12.07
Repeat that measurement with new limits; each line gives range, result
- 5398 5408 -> 10.83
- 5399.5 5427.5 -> 12.76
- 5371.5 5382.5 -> 12.01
